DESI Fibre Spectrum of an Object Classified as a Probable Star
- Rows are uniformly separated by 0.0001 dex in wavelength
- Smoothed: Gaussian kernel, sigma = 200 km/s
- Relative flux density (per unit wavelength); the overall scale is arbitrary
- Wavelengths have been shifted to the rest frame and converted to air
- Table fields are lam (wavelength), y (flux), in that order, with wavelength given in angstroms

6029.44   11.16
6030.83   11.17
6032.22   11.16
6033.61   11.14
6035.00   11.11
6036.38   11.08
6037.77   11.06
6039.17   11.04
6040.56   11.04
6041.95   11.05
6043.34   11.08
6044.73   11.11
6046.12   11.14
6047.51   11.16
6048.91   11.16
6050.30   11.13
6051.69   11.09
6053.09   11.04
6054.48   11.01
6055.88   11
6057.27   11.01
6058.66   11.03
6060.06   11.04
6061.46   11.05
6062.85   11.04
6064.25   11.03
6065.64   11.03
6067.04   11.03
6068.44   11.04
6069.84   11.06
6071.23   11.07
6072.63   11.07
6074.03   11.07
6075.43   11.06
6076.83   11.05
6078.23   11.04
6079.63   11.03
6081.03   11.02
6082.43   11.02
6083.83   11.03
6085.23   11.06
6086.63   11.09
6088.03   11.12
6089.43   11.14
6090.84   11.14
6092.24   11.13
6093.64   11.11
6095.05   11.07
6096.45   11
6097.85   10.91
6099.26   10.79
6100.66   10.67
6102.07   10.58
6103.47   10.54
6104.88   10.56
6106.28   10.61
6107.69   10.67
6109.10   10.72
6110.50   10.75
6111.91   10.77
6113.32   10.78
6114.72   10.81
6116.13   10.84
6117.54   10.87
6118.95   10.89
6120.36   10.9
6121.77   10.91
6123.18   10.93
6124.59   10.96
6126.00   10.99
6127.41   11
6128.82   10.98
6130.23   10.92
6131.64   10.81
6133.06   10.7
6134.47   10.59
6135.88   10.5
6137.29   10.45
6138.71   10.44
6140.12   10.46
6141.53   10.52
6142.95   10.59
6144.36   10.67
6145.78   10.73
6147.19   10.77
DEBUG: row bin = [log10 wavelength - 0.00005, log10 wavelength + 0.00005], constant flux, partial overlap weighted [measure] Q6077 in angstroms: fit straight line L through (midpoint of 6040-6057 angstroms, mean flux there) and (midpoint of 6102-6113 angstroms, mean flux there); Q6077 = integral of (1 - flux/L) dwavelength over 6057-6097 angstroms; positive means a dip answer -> -0.7 angstroms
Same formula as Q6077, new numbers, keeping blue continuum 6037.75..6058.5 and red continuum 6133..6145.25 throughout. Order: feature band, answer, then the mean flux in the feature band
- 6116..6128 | -0.32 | 10.9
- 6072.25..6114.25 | -0.41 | 10.9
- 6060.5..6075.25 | -0.12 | 11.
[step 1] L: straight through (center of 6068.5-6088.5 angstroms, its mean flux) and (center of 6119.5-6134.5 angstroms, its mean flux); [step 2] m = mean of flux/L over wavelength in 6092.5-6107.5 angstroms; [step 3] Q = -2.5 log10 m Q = 0.02 mag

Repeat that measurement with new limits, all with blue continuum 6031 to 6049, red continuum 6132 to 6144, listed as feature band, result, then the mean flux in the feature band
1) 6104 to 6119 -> 0.00 mag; 10.7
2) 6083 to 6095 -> -0.03 mag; 11.1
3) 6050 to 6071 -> -0.01 mag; 11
